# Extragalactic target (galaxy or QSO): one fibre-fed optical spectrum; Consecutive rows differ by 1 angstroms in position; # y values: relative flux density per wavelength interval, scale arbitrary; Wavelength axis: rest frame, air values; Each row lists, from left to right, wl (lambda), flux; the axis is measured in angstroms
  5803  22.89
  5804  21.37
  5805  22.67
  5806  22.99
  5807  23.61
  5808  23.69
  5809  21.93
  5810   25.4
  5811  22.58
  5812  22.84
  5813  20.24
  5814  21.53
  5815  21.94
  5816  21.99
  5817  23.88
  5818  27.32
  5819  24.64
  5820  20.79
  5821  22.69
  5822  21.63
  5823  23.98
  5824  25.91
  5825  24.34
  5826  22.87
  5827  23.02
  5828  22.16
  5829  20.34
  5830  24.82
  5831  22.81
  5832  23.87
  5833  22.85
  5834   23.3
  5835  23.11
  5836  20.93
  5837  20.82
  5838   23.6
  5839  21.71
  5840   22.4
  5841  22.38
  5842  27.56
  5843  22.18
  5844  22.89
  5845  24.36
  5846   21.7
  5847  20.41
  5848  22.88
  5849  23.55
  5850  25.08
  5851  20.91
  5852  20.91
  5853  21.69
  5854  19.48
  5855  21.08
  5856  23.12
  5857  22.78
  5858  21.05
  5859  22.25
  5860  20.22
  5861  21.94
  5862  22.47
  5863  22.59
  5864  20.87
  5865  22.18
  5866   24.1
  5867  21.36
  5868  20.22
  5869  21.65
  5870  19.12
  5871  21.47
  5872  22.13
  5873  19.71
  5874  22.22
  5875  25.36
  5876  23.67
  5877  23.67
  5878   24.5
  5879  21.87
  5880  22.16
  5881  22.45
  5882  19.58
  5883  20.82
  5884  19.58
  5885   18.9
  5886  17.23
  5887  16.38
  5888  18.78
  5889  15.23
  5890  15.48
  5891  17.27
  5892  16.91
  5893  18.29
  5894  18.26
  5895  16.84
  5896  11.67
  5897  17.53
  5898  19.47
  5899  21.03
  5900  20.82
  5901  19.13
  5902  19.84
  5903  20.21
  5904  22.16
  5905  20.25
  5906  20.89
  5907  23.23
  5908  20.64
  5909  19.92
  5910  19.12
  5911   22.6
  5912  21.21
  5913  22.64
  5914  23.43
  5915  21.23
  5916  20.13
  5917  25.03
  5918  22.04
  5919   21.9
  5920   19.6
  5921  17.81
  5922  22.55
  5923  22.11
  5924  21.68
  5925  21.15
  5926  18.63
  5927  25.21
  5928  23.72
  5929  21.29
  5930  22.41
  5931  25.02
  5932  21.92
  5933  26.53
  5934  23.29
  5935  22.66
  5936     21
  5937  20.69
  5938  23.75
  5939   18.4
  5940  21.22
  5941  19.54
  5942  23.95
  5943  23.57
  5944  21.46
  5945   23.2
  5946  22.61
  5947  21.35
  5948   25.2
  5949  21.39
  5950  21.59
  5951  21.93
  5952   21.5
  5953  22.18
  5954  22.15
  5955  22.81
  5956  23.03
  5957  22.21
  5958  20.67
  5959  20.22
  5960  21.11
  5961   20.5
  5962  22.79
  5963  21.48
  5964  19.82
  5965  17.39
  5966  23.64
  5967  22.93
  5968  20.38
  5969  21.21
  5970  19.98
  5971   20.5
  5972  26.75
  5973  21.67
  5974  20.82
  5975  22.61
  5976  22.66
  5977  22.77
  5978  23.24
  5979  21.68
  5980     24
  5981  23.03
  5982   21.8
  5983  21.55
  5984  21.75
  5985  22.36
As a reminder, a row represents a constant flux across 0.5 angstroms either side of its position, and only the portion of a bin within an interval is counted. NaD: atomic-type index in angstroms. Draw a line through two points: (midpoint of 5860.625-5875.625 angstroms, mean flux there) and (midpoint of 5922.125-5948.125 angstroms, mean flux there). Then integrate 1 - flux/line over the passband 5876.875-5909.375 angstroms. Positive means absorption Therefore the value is 3.9 angstroms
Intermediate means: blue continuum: 21.8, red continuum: 22.3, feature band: 19.4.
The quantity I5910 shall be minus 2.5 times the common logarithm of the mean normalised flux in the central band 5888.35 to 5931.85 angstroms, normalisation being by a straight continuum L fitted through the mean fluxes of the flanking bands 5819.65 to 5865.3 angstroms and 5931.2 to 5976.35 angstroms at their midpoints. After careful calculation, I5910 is 0.09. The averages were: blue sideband 22.5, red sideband 21.9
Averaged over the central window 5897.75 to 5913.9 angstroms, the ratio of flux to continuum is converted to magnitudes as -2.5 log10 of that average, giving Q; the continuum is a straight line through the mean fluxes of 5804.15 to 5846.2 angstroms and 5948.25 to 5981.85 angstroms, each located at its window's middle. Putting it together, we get 0.072 mag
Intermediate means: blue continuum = 23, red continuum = 21.9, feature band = 20.9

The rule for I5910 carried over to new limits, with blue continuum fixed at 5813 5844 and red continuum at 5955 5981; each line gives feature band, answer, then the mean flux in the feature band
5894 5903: 0.21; 18.4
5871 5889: 0.08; 21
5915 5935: 0.00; 22.2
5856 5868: 0.04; 22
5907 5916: 0.04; 21.4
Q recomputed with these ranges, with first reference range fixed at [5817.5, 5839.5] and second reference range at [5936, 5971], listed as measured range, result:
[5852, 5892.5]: 0.087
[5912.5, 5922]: 0.022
